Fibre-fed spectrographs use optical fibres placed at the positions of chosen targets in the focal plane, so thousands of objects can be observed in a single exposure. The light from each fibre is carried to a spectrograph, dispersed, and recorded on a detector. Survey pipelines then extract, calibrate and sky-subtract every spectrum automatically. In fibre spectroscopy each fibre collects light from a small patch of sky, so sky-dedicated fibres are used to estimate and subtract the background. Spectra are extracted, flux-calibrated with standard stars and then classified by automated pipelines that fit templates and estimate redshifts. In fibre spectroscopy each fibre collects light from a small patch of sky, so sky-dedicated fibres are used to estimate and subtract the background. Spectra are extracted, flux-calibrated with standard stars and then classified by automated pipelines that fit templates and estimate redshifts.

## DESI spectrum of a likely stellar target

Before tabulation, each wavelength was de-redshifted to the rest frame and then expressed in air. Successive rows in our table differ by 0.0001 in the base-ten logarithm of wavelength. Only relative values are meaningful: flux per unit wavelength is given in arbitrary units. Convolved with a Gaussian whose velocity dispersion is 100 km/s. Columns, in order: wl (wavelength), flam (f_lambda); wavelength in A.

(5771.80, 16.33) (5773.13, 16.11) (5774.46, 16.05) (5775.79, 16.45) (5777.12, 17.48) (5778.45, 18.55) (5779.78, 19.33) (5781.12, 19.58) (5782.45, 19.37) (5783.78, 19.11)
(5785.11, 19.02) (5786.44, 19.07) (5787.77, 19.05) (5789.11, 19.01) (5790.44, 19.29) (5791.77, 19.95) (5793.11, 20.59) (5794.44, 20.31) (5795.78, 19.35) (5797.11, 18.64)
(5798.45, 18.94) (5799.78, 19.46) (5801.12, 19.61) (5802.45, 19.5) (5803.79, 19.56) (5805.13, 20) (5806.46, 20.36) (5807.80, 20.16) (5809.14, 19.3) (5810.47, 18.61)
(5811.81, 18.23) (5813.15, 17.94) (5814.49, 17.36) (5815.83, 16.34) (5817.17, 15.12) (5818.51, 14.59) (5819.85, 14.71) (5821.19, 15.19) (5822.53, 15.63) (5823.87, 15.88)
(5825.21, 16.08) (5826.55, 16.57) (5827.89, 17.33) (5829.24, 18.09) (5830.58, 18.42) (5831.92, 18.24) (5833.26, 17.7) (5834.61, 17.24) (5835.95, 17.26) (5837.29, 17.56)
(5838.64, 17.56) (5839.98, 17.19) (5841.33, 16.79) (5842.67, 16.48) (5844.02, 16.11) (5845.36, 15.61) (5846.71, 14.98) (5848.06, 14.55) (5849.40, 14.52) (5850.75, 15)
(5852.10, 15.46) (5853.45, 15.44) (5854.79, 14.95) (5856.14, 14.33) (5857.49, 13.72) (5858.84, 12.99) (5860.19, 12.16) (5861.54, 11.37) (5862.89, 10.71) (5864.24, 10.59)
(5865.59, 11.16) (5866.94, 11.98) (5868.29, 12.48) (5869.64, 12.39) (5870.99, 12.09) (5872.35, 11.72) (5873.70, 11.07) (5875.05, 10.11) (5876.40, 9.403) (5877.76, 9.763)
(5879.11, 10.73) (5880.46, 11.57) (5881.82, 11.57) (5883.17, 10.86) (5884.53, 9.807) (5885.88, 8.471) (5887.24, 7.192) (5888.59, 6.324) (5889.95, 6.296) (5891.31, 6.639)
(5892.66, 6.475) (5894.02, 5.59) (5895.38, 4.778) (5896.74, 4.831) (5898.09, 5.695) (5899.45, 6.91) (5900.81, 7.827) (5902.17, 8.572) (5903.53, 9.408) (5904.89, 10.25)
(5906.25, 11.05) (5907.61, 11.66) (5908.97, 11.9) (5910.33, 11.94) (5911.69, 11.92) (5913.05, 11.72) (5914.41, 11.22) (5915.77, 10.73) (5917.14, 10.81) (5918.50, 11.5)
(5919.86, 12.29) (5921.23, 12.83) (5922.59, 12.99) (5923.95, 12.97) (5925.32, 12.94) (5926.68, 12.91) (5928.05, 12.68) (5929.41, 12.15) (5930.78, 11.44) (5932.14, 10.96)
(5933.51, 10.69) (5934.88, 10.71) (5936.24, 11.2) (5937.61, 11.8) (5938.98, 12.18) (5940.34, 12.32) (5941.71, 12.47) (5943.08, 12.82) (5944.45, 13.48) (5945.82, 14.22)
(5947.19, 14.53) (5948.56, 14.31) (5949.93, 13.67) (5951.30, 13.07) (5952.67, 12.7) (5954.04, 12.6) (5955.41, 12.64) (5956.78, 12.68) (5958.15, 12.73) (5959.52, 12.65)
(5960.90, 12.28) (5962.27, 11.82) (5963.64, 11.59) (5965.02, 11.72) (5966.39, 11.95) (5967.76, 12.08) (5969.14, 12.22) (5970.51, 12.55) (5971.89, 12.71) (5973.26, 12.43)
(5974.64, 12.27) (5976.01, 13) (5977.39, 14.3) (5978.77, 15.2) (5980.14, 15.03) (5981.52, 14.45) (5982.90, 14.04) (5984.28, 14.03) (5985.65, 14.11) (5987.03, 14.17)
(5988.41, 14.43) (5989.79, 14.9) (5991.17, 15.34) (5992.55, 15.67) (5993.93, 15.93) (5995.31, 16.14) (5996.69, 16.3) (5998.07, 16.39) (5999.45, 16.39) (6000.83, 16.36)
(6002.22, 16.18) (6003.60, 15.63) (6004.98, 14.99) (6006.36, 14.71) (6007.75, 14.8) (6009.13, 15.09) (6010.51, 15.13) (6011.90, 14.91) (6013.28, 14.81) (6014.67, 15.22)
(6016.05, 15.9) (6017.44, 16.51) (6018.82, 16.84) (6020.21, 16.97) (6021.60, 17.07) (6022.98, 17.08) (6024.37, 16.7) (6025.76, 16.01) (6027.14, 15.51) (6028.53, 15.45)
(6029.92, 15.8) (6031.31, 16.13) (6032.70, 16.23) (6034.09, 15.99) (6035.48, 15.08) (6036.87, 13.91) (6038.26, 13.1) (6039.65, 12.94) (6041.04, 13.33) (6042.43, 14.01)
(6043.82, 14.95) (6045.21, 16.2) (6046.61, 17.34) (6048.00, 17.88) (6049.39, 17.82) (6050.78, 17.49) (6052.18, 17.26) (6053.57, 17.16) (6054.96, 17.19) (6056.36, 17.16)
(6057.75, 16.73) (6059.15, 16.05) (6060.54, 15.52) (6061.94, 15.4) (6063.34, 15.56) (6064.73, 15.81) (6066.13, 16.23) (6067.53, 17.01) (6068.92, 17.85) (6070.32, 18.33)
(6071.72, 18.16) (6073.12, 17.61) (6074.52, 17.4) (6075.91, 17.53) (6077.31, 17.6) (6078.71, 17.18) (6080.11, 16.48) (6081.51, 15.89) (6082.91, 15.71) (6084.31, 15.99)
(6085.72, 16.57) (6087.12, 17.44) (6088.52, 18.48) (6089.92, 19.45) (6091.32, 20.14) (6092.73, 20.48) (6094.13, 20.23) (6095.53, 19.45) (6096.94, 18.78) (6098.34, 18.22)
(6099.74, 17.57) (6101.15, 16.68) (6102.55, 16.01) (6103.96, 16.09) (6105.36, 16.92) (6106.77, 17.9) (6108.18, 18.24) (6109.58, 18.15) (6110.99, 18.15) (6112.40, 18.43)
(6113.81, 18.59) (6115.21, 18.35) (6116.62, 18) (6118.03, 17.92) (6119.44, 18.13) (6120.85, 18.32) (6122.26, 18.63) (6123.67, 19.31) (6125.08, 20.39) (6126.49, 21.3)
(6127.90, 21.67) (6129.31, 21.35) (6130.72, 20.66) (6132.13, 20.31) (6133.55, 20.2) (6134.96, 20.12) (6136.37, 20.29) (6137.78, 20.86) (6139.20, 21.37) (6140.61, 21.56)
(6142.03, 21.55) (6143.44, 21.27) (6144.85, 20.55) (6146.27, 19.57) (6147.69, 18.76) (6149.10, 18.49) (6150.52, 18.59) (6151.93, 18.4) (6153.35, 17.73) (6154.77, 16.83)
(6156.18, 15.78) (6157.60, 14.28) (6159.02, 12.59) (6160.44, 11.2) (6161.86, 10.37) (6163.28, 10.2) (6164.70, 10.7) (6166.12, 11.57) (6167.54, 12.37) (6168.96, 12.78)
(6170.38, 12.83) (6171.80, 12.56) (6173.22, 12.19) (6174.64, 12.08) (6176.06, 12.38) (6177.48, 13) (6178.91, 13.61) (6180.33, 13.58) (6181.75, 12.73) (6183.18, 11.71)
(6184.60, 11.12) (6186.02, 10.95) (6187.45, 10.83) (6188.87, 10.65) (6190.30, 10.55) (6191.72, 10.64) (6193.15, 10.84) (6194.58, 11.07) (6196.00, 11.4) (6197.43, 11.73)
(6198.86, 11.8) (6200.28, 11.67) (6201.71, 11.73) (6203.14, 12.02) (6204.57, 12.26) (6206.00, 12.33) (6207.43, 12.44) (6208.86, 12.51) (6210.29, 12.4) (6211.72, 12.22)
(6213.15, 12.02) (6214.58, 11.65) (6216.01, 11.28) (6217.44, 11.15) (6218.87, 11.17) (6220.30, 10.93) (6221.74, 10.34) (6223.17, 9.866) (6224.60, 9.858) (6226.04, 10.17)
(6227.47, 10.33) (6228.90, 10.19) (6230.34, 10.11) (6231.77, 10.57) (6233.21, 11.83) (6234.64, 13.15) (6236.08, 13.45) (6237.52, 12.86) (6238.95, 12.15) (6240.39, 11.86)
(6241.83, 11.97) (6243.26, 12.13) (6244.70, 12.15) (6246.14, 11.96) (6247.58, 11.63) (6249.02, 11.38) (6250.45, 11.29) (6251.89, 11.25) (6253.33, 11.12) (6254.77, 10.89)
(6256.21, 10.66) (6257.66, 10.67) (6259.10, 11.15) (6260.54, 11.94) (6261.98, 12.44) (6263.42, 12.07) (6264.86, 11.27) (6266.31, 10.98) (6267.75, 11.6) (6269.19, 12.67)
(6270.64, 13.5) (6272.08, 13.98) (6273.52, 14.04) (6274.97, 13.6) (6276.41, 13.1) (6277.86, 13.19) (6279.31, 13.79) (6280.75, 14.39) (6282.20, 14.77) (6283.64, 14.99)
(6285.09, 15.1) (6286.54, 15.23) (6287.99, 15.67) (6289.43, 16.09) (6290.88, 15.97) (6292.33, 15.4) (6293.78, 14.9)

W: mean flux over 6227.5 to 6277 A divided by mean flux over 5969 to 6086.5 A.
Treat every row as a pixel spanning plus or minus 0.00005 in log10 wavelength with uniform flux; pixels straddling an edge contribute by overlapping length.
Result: 0.76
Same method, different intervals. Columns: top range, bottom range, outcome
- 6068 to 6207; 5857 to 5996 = 1.39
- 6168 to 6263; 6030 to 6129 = 0.67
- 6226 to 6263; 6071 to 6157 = 0.62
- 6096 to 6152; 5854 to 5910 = 1.92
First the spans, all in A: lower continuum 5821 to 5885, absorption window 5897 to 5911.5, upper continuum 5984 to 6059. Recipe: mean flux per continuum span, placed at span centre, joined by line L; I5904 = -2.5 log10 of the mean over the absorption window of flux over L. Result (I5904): 0.47 mag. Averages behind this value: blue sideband 14.1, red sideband 15.7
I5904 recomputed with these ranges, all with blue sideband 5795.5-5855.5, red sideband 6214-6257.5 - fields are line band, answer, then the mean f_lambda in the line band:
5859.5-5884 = 0.422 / 11.2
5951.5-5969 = 0.233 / 12.3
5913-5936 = 0.310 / 11.8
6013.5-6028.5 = -0.136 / 16.3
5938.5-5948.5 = 0.170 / 13.2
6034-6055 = -0.121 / 15.7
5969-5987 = 0.103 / 13.6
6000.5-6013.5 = -0.049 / 15.2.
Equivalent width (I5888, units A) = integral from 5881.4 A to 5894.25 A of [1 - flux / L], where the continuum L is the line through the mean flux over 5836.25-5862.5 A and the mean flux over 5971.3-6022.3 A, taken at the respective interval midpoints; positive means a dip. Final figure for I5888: 6.09 A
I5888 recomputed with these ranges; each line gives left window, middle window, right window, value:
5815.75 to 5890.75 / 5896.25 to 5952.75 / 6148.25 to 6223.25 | 8.0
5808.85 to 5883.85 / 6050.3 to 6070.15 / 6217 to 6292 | -4.8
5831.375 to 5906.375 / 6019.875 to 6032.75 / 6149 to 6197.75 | -4.2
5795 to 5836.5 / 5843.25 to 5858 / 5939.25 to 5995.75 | 1.6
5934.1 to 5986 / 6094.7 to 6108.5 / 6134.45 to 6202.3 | -3.7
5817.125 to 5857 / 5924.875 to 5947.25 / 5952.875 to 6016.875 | 3.8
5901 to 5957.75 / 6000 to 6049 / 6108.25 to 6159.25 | -0.8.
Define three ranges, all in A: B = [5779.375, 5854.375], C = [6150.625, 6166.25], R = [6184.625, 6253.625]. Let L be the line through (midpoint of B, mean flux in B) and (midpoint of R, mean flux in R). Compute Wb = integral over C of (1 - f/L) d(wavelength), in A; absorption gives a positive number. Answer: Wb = -1.84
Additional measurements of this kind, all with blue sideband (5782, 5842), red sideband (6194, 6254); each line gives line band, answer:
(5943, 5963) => 3.51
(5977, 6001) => 0.20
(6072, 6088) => -3.53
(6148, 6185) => -3.05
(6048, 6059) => -2.29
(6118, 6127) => -4.11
